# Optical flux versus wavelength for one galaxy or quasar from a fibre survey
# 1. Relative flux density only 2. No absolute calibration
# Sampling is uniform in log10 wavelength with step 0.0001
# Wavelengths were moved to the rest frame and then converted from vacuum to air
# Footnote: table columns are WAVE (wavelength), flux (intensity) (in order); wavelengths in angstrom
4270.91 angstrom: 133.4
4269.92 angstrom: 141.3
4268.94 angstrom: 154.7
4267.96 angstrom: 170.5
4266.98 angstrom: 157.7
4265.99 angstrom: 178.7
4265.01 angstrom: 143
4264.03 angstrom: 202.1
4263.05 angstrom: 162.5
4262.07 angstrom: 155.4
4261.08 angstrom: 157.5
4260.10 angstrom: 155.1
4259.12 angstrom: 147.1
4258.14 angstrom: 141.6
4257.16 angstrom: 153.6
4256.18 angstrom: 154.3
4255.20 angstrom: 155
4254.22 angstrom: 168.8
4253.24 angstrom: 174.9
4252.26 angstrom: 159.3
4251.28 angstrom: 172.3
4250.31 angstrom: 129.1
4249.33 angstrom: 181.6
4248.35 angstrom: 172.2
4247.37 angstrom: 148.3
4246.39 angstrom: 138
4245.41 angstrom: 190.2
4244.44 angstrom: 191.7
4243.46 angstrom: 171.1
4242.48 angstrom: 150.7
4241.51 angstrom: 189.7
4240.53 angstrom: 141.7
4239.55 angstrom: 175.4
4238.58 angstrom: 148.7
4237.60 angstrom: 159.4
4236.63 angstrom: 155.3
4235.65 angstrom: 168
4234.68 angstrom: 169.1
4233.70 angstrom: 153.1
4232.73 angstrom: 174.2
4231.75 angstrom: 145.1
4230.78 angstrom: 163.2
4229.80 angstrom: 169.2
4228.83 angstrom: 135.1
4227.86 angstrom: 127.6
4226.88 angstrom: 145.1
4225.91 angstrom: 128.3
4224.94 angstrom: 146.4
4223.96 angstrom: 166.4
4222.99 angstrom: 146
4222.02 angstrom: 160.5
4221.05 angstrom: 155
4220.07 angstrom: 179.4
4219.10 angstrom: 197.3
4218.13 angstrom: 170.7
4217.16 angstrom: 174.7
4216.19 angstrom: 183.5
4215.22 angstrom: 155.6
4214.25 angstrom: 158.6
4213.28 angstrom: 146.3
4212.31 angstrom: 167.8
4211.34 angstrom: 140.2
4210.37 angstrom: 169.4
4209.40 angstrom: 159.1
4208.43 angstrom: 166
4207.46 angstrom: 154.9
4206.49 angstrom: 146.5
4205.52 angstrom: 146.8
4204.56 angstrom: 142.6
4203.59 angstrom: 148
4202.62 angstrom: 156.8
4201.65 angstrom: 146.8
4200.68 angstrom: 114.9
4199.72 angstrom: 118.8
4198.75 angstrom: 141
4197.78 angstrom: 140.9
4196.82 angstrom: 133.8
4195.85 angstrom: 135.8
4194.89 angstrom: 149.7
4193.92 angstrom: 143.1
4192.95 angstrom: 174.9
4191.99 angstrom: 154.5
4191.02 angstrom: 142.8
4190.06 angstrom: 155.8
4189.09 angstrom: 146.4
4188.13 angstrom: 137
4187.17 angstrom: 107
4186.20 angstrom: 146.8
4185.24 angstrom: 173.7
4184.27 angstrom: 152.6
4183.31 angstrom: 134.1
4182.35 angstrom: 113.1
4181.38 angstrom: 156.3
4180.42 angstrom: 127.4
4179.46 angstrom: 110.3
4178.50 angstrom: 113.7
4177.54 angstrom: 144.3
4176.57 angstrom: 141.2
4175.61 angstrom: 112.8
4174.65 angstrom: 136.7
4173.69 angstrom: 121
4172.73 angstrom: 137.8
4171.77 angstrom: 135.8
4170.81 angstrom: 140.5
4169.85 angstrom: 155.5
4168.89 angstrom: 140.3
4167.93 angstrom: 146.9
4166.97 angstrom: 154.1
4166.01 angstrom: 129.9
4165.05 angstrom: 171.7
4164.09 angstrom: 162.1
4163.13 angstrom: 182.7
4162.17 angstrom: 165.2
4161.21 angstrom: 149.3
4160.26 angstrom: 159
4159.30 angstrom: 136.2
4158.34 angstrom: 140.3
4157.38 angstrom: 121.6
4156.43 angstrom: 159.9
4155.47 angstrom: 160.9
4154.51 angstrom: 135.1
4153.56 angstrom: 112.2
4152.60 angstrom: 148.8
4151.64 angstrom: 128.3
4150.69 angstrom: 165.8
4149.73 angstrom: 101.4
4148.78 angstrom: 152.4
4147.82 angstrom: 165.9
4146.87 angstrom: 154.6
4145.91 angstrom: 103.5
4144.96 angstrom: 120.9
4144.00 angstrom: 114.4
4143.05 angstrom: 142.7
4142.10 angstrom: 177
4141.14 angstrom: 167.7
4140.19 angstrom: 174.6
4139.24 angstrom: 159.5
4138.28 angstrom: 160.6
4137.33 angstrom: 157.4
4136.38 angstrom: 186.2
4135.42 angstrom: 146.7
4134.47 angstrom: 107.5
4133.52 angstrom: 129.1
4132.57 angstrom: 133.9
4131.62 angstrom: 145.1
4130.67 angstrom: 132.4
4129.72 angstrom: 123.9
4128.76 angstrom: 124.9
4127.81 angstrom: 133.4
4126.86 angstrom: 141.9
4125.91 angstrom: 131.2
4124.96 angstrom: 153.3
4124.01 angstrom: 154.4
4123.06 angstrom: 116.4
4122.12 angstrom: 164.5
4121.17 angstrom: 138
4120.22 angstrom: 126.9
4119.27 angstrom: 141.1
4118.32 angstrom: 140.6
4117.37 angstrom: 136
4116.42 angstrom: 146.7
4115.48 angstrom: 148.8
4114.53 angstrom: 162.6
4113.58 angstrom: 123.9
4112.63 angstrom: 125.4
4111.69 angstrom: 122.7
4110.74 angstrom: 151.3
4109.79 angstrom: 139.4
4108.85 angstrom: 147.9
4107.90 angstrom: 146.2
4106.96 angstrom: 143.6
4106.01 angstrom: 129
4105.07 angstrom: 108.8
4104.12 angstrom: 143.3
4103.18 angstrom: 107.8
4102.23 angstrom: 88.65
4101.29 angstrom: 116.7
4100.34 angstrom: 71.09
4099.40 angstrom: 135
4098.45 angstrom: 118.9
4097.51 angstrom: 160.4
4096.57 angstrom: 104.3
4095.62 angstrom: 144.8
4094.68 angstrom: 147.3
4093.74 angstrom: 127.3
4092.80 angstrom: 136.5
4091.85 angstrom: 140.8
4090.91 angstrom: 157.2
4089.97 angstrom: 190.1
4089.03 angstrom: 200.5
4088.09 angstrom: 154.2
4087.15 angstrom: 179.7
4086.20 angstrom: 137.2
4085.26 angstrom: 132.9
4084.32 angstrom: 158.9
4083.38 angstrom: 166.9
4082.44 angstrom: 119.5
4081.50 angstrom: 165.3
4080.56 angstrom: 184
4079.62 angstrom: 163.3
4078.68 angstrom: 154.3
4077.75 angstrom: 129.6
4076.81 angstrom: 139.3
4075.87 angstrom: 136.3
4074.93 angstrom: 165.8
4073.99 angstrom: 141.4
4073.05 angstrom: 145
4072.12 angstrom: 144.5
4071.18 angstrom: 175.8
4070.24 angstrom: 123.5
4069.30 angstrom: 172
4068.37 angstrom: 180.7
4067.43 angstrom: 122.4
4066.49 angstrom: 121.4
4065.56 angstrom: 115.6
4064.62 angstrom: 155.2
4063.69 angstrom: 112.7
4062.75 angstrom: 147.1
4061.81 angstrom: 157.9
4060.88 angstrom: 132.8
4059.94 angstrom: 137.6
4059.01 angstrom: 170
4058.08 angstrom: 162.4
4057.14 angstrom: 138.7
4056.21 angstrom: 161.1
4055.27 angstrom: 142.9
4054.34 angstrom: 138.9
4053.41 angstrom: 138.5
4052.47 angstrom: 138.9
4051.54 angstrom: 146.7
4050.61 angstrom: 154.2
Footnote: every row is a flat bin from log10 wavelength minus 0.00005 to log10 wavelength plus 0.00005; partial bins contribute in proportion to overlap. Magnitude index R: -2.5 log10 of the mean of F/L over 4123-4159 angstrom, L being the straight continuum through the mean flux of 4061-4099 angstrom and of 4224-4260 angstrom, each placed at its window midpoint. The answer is 0.073 mag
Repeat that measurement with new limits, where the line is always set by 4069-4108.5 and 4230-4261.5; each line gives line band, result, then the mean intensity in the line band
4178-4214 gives 0.08 mag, 144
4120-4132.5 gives 0.07 mag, 138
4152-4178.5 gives 0.06 mag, 144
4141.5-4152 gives 0.08 mag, 139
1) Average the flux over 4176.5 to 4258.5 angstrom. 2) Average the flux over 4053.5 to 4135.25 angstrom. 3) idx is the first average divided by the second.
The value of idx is 1.08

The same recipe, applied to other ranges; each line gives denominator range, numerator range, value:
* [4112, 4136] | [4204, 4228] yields 1.15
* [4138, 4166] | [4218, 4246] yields 1.09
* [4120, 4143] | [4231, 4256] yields 1.12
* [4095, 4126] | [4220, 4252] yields 1.19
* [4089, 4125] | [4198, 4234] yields 1.13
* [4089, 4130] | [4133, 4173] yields 1.08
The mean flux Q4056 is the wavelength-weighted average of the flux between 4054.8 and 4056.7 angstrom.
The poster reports 152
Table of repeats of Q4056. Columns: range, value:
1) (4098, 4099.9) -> 126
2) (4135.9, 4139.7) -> 166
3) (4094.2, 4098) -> 139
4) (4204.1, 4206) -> 145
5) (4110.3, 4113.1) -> 133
